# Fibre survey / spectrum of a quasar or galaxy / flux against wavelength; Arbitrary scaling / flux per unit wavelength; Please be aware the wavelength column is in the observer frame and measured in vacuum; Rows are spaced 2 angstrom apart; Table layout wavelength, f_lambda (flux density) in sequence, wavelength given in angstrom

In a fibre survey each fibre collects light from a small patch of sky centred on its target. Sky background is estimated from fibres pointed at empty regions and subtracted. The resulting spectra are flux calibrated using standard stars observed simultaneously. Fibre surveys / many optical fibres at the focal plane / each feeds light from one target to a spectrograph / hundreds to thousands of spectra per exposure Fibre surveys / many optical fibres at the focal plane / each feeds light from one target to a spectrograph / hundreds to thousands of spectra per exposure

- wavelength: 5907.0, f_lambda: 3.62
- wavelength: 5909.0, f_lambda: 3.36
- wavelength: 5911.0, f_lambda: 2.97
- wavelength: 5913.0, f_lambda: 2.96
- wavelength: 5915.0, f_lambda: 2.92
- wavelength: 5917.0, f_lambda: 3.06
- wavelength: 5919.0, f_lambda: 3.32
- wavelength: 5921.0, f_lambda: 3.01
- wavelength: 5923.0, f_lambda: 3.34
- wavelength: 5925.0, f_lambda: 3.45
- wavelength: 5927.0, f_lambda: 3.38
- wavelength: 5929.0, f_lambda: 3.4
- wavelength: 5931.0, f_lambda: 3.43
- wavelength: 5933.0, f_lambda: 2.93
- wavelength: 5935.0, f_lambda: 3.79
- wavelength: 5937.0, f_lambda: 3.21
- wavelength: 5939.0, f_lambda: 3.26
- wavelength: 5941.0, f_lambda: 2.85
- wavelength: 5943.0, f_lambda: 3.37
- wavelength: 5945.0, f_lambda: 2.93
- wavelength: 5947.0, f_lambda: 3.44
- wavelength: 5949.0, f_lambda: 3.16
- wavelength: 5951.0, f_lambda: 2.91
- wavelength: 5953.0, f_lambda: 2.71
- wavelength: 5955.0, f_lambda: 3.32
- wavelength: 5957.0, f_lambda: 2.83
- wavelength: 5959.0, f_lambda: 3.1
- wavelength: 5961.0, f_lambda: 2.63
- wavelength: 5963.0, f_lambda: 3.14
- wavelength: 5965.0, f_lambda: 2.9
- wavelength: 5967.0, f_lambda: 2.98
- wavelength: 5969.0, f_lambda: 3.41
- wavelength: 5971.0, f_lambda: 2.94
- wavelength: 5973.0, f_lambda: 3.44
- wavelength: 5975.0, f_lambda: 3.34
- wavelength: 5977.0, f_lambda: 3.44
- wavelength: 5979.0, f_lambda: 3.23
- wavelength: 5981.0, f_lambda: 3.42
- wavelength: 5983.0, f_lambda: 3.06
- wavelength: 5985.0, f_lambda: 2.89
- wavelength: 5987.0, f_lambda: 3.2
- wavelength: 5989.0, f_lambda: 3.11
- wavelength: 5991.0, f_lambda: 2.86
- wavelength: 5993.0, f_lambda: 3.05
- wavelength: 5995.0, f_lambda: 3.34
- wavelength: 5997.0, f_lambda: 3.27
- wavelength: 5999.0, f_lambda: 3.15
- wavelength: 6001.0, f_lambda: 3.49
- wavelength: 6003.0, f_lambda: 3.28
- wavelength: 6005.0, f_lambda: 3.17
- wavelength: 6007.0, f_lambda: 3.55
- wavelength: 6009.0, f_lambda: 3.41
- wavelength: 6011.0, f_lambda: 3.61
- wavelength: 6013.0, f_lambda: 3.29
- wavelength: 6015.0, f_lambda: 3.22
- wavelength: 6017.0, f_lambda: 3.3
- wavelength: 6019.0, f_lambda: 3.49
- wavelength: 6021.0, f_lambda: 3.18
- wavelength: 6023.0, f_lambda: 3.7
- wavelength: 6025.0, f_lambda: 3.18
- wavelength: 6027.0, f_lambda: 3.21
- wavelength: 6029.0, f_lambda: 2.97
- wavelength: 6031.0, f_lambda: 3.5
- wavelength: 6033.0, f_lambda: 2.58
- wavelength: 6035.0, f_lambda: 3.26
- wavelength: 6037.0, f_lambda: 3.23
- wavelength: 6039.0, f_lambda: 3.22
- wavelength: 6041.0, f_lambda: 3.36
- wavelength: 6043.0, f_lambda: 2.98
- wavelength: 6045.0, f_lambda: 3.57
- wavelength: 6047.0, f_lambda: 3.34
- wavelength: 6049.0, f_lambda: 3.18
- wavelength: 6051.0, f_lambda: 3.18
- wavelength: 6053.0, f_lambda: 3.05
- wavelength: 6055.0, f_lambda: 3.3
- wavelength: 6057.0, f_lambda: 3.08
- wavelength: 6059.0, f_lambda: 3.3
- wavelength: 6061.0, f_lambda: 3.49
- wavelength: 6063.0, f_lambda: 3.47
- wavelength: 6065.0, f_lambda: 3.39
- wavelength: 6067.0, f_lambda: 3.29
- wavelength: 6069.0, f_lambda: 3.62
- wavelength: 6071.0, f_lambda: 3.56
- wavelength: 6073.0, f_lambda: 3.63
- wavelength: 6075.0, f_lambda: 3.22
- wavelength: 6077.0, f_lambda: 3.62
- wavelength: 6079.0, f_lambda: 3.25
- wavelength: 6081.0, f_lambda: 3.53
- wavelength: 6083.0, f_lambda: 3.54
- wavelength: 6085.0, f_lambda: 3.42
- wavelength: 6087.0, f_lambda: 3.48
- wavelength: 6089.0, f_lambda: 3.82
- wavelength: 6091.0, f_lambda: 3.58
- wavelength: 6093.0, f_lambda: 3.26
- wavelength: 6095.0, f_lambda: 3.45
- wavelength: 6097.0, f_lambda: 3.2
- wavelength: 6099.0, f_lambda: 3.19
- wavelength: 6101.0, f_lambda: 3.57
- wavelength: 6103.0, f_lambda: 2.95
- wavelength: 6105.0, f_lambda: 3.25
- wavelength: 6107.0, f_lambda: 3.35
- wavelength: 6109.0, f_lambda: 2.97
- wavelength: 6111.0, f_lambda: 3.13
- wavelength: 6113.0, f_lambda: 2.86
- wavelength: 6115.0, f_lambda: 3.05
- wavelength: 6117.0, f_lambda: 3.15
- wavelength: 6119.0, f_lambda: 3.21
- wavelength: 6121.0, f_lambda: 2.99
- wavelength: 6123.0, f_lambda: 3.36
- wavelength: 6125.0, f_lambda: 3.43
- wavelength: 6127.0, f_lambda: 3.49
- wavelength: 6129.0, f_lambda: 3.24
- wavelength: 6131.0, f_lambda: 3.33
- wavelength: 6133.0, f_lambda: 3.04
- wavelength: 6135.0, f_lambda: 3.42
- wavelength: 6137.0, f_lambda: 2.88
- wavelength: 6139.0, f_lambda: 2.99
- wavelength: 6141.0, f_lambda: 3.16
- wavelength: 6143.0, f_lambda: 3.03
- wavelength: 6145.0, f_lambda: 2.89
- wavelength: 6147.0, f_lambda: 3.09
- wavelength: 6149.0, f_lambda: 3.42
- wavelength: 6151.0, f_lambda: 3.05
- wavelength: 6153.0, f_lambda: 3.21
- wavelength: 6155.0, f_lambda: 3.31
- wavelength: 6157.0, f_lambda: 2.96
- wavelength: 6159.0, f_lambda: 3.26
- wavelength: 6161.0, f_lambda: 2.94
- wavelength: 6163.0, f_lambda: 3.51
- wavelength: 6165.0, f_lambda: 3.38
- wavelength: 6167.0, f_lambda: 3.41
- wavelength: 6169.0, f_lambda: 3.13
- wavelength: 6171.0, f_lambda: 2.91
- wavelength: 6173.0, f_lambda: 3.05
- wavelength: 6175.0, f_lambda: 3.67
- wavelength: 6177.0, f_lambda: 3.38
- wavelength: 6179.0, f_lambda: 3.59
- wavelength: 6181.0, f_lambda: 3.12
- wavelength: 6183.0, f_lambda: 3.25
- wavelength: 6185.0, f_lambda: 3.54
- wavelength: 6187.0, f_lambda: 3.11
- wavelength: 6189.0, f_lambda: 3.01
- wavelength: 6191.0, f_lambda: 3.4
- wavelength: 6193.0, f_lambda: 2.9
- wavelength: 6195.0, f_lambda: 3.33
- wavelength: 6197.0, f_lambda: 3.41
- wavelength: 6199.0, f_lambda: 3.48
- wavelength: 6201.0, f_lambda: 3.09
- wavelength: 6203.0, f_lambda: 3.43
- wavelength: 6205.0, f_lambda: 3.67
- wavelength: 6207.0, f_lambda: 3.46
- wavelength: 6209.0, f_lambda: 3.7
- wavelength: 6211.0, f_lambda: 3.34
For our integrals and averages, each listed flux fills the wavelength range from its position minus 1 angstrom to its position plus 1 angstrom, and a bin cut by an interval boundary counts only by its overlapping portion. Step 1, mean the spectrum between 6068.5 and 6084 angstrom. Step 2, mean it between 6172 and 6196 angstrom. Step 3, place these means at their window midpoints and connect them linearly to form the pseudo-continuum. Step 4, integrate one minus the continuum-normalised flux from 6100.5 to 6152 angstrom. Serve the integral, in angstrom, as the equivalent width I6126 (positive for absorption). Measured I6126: 3.5 angstrom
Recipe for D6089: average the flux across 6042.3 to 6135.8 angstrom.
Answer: 3.32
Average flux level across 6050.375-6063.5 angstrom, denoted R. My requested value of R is 3.26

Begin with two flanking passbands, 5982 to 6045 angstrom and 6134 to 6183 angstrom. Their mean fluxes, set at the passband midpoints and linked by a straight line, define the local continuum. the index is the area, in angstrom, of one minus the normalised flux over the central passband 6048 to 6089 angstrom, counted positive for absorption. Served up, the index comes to -2.2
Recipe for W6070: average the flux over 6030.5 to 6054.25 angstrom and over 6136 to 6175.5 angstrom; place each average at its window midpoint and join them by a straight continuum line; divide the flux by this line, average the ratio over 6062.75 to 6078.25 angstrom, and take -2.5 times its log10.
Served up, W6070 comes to -0.092 mag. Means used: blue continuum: 3.2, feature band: 3.47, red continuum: 3.16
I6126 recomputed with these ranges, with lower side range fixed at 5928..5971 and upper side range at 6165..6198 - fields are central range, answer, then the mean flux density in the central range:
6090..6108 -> -0.53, 3.31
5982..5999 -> 0.26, 3.1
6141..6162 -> 0.84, 3.12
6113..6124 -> 0.35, 3.13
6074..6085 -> -0.78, 3.43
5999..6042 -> -1.69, 3.29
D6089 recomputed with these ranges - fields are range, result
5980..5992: 3.09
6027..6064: 3.23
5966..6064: 3.25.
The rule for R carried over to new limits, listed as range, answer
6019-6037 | 3.22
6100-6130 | 3.2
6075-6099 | 3.45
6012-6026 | 3.34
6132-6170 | 3.16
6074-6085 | 3.43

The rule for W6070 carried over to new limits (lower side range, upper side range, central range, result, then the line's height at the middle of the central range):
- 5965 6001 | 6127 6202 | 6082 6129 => -0.03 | 3.21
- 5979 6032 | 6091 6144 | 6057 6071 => -0.06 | 3.23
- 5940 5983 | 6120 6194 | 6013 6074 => -0.05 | 3.16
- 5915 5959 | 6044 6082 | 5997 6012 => -0.03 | 3.29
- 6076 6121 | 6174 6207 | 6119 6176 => 0.04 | 3.32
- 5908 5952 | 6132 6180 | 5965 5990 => 0.00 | 3.2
